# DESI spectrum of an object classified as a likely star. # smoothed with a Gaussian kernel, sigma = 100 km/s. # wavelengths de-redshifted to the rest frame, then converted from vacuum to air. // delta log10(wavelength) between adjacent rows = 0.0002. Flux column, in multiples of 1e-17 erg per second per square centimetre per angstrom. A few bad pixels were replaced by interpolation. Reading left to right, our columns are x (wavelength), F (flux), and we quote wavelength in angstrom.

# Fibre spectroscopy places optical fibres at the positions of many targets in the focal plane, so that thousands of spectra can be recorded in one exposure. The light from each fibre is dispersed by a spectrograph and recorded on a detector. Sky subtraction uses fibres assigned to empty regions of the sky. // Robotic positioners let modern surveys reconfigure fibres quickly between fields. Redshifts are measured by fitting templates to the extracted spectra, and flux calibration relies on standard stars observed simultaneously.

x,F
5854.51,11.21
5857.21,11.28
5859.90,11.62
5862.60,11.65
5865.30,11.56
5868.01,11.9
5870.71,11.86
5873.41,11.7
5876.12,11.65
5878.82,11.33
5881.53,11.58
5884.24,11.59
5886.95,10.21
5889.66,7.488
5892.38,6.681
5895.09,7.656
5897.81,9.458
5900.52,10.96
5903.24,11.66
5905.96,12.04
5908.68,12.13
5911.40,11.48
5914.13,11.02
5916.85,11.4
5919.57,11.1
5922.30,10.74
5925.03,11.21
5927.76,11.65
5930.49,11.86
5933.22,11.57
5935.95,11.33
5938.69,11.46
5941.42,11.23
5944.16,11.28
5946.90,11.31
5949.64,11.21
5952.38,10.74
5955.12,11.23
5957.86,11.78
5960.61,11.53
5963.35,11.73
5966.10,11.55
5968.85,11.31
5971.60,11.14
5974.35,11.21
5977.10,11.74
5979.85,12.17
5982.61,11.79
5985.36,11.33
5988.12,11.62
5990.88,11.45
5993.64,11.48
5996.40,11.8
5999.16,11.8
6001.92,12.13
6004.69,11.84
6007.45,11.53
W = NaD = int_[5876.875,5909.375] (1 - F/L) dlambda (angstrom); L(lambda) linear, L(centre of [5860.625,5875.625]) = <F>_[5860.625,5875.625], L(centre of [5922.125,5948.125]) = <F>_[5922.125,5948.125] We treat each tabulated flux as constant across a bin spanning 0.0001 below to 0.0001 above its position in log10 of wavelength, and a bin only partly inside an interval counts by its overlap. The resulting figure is 3.9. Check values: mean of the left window 11.7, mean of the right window 11.4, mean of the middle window 10.2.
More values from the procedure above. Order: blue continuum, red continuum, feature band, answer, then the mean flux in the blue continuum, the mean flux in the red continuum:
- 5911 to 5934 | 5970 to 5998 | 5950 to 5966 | 0.09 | 11.3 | 11.6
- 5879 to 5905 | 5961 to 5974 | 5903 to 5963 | -4.16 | 9.81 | 11.4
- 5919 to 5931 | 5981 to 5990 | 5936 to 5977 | 0.32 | 11.3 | 11.6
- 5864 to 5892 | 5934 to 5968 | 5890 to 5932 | 1.78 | 10.9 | 11.4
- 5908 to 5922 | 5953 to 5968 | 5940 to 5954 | 0.37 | 11.3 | 11.5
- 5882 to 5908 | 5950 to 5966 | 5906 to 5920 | -1.63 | 9.87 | 11.4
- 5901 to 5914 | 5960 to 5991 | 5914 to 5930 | 0.58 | 11.7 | 11.6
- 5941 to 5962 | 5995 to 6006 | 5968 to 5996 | 0.31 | 11.3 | 11.9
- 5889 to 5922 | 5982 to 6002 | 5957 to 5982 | -0.60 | 10.3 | 11.6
